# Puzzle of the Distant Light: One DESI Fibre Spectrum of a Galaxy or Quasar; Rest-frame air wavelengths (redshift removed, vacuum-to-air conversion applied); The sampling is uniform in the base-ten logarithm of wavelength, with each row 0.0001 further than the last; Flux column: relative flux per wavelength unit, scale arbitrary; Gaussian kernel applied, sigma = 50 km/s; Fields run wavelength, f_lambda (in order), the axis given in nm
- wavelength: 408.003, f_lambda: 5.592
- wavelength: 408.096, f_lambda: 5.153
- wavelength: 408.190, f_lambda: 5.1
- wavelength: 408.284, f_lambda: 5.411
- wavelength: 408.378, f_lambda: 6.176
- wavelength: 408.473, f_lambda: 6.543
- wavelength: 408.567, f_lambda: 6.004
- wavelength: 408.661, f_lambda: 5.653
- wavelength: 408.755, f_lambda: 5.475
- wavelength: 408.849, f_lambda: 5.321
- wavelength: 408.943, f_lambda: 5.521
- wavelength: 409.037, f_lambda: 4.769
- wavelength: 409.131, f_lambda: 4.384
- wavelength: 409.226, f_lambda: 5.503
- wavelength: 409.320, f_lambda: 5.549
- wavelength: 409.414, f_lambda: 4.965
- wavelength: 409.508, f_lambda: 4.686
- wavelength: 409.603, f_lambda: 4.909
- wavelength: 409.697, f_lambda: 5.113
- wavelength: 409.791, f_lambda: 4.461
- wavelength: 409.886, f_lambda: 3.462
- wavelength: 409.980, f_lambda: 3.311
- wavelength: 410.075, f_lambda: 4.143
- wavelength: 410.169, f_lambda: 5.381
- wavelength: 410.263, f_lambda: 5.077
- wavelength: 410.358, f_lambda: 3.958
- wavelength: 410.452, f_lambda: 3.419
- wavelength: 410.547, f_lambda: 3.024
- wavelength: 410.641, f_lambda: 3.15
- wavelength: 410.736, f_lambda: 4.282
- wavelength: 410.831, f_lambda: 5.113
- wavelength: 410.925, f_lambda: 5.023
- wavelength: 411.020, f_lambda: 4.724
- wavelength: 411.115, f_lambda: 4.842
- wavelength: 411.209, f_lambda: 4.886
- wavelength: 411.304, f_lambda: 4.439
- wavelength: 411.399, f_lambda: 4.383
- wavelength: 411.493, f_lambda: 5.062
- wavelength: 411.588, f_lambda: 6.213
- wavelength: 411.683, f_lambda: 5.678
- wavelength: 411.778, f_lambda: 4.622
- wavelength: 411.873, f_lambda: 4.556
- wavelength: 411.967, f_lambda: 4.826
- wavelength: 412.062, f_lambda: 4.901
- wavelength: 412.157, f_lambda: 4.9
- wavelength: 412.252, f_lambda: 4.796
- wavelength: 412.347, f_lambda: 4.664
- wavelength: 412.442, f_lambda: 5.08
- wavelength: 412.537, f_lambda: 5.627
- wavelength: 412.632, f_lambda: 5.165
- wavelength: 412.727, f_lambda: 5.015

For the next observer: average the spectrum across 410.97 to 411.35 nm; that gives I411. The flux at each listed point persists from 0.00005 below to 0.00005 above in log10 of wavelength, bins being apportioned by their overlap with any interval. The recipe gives 4.72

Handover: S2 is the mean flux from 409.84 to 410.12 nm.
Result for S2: 3.63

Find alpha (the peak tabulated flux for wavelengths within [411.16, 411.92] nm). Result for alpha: 6.213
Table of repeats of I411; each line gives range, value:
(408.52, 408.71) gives 5.83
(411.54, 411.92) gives 5.26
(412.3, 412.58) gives 5.12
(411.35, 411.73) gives 5.33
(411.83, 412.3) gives 4.8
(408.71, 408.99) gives 5.45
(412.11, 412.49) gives 4.86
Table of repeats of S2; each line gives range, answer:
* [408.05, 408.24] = 5.13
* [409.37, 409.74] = 4.91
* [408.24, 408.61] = 6.02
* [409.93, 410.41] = 4.36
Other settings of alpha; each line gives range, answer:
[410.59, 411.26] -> 5.113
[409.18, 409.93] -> 5.549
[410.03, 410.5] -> 5.381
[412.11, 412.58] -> 5.627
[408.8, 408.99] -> 5.521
